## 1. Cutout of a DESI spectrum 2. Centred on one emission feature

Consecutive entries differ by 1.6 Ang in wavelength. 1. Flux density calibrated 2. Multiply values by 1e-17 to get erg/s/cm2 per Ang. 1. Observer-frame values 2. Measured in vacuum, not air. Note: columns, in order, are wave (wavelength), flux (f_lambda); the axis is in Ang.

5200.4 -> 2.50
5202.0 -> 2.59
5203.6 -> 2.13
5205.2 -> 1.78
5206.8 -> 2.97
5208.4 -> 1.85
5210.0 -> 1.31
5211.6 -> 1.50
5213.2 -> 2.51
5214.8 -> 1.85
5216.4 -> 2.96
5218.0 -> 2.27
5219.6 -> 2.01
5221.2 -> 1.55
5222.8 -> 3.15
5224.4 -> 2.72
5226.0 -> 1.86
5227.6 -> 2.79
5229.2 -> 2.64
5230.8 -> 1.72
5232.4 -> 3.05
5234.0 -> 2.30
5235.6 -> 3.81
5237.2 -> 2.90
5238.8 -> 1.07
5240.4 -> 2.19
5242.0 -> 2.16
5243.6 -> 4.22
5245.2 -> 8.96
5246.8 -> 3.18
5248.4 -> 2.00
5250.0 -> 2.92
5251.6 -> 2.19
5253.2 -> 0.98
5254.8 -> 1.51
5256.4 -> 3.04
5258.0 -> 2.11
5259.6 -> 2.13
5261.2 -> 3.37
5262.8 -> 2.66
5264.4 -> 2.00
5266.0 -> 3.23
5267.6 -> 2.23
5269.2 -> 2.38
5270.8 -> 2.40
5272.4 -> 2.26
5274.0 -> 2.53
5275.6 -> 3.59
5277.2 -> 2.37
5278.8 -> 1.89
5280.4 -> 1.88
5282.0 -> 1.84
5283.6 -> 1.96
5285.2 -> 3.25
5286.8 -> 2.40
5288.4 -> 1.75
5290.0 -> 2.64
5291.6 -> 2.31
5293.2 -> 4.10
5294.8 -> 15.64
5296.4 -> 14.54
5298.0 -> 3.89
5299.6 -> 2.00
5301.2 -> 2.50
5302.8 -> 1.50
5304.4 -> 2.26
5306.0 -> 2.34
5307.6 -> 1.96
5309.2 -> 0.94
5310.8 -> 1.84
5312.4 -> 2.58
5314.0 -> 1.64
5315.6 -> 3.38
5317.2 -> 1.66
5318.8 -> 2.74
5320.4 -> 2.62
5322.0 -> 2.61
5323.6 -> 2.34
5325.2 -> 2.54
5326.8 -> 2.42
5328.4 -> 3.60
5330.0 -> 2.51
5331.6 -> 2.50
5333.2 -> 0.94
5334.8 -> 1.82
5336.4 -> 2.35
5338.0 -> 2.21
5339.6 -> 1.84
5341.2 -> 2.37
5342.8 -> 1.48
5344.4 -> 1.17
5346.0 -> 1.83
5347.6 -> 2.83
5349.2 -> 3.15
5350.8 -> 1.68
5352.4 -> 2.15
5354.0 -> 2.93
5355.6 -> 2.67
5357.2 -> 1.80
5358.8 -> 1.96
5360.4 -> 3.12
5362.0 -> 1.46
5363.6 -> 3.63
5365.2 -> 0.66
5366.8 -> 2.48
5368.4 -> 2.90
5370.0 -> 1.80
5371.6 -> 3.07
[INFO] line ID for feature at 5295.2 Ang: [O III] 5007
